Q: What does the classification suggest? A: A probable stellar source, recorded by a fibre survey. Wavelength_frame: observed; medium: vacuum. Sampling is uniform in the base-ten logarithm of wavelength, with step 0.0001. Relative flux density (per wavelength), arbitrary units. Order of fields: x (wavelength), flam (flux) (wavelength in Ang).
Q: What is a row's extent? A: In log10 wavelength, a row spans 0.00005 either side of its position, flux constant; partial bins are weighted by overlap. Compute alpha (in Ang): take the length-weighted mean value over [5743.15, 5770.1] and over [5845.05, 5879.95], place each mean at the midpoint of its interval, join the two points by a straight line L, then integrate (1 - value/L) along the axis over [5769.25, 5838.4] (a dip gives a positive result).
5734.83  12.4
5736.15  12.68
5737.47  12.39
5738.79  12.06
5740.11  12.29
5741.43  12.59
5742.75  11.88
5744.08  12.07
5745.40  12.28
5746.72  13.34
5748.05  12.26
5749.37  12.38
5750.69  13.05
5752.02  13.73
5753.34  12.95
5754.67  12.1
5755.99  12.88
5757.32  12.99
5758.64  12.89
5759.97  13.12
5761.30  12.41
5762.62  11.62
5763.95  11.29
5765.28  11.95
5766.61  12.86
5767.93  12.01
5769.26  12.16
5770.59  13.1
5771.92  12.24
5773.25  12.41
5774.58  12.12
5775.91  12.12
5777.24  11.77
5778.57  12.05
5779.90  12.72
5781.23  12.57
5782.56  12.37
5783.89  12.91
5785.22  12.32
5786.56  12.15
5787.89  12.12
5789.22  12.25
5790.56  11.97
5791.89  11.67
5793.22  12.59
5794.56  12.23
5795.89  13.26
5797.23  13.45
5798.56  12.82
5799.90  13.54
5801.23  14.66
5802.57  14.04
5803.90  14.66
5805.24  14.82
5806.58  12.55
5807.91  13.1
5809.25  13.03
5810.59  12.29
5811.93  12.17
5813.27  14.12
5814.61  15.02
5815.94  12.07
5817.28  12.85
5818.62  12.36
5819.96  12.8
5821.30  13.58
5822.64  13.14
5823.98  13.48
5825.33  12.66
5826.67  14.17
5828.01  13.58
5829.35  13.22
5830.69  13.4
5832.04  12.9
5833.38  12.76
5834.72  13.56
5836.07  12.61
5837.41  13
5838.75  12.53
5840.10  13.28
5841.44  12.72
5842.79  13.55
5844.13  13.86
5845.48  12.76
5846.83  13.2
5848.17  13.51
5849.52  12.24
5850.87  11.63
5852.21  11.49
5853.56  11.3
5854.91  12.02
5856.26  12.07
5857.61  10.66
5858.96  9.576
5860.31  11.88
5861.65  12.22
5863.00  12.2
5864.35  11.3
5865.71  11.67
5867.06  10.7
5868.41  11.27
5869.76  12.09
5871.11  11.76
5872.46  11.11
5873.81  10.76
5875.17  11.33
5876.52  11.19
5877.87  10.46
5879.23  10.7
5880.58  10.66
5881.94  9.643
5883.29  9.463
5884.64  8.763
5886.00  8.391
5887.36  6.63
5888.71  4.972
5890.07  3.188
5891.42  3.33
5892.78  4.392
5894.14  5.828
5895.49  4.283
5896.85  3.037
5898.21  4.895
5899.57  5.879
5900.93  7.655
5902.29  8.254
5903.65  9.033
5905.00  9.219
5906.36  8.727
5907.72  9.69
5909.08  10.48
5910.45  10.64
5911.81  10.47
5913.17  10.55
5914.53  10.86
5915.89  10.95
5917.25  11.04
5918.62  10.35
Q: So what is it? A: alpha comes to -4.78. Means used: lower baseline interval 12.5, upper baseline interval 11.6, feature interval 12.9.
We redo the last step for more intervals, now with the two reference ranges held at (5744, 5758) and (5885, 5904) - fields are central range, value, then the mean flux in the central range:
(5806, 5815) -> -3.0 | 13.1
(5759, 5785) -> -1.3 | 12.3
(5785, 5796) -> -1.4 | 12.2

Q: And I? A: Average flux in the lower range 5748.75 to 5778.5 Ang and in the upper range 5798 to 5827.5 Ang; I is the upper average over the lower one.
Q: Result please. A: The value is 1.07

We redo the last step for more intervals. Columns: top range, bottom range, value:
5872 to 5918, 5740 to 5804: 0.67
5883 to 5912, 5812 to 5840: 0.54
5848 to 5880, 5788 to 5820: 0.87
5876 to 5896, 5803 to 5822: 0.56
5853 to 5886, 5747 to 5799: 0.88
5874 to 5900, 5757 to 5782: 0.59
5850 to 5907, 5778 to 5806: 0.71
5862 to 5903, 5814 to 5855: 0.66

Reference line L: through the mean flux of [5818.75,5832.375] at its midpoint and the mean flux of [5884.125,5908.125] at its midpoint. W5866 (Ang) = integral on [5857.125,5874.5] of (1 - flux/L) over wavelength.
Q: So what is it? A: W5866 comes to -3.7 Ang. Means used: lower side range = 13.3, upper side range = 6.4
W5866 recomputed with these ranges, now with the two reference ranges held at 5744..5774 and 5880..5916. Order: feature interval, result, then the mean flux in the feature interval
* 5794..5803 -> -1.8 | 13.4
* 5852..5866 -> -3.7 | 11.5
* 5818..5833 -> -4.4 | 13.2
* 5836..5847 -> -3.9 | 13.1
